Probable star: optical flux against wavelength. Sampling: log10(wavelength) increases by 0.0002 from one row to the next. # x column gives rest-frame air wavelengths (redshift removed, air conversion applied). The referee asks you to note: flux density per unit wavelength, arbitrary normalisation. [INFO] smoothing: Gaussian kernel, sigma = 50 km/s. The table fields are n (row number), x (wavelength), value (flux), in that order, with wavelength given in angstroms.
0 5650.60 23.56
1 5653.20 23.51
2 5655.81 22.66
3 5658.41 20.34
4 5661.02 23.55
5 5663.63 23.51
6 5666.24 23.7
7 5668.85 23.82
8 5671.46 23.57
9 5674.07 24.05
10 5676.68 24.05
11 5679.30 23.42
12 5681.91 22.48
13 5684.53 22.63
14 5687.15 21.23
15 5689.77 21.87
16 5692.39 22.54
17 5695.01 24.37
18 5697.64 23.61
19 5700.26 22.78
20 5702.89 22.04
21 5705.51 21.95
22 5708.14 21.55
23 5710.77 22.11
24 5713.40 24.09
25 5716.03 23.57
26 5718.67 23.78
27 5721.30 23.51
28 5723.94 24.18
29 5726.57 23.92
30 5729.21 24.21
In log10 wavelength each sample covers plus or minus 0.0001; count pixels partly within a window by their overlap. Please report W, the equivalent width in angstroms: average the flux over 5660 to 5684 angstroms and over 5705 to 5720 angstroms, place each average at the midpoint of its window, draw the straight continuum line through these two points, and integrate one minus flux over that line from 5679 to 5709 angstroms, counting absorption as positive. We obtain 0.9 angstroms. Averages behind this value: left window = 23.5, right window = 22.9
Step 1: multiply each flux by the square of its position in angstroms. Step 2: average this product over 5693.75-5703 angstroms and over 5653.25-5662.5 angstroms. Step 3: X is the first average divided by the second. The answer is 1.06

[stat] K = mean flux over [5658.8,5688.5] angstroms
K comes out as 23.2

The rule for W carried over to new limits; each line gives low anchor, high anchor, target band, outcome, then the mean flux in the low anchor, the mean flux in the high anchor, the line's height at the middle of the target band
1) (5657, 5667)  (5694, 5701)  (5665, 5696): 0.1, 22.7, 23.6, 23.2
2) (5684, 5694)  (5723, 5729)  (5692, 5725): 0.1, 22.1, 24.1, 23.1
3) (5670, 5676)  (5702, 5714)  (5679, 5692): 0.6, 23.9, 22.3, 23.3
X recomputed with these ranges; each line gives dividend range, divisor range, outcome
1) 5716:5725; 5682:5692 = 1.09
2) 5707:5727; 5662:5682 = 1.00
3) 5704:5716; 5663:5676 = 0.96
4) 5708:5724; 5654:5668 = 1.04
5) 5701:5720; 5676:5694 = 1.02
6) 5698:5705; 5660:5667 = 0.97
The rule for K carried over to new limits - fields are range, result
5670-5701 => 23.1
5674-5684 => 23.4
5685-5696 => 22.5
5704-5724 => 23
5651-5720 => 23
